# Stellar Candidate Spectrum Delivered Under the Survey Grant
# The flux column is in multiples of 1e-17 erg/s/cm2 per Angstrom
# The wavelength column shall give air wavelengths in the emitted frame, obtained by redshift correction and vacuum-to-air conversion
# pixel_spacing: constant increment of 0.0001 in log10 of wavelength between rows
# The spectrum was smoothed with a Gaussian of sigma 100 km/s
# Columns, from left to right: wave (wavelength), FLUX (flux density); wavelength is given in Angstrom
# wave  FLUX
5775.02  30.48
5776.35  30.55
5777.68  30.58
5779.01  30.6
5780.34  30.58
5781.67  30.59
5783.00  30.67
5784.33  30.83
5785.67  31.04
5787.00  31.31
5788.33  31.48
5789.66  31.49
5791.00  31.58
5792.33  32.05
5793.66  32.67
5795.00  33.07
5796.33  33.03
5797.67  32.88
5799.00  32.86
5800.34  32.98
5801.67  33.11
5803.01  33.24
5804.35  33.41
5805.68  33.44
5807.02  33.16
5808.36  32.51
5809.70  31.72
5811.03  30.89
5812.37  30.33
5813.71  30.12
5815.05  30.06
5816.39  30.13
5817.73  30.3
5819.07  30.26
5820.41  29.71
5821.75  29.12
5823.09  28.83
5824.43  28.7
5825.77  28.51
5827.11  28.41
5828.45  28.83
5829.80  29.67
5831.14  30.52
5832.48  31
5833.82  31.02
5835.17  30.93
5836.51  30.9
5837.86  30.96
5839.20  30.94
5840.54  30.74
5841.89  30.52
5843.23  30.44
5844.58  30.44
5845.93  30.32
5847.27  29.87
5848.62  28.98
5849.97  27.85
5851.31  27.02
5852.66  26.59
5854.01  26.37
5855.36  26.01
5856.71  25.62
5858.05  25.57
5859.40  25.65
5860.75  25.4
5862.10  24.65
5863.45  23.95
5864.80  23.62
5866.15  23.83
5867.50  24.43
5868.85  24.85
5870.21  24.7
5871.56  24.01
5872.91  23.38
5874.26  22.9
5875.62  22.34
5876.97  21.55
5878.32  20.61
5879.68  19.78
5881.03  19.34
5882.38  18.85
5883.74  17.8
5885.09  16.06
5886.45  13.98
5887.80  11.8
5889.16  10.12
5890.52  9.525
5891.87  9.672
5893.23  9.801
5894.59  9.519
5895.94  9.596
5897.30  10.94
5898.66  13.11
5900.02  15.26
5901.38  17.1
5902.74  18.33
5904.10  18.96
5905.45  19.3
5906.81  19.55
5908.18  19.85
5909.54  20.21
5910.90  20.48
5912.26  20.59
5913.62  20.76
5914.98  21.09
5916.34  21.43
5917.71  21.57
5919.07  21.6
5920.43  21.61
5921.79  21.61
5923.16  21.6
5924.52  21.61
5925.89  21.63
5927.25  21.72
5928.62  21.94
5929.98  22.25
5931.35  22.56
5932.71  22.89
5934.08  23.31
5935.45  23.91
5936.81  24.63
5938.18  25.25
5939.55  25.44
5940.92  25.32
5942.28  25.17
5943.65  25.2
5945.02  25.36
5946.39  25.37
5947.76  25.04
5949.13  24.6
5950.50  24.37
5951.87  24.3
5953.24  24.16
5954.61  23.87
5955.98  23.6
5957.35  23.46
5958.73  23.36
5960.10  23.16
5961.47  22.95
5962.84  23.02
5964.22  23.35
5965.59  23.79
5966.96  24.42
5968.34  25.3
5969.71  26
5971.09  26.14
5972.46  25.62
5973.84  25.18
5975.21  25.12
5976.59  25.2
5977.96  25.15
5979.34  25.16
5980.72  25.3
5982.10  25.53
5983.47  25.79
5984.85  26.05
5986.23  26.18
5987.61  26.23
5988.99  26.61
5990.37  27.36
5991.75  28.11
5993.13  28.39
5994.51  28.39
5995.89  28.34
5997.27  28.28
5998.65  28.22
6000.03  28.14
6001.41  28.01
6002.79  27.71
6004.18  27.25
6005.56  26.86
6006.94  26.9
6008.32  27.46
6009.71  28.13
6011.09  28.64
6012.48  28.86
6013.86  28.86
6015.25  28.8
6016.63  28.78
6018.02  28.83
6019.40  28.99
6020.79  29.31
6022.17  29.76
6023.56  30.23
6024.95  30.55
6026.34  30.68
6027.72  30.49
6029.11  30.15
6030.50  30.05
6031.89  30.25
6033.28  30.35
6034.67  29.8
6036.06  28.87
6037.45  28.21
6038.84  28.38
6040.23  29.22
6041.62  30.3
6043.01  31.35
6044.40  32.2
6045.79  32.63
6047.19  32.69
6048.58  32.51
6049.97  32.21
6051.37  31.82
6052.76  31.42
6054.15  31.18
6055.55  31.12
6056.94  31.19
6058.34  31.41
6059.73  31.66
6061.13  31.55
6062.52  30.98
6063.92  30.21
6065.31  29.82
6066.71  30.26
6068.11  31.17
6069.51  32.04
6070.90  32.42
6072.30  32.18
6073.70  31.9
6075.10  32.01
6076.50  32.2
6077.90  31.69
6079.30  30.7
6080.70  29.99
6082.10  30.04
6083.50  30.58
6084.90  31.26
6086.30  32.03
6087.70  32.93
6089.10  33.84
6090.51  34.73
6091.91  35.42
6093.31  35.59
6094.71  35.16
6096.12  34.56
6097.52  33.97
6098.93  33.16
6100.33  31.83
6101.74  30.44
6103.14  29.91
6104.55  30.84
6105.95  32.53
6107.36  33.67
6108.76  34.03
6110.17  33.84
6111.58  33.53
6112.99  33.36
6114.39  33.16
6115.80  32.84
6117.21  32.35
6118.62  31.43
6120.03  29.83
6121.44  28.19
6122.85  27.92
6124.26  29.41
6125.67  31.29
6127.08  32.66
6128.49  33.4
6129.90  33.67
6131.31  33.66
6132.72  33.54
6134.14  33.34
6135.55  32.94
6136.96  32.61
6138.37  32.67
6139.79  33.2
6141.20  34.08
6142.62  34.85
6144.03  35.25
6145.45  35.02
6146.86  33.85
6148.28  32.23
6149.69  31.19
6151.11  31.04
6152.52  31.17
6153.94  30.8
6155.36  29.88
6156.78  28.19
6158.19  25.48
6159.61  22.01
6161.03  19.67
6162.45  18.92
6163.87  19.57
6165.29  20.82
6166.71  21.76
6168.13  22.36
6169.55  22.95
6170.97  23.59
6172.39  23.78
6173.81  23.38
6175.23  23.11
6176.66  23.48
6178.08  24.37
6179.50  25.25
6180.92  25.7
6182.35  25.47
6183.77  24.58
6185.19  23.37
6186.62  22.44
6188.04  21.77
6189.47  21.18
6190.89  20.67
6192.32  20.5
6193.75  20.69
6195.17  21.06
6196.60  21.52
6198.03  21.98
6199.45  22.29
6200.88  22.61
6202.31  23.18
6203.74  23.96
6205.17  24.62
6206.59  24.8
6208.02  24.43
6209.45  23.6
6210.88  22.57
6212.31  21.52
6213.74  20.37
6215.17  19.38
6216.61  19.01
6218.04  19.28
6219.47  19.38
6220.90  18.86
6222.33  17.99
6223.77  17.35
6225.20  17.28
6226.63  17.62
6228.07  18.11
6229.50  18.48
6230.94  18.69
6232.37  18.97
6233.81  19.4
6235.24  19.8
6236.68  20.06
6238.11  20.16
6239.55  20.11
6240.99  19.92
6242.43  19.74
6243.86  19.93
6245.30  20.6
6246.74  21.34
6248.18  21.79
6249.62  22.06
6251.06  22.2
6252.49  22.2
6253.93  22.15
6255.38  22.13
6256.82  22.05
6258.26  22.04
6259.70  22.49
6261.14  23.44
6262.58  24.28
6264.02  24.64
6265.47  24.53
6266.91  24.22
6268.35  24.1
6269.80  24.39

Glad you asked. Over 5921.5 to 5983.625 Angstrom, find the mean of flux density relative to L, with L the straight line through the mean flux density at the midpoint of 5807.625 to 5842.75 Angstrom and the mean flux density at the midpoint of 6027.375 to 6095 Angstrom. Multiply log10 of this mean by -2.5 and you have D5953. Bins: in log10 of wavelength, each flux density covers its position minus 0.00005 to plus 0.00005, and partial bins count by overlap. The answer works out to 0.27 mag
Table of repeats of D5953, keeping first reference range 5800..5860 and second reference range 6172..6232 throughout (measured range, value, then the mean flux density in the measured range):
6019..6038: -0.17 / 29.9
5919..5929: 0.27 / 21.7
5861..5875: 0.20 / 24.1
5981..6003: -0.04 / 27.3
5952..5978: 0.11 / 24.3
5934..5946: 0.10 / 24.9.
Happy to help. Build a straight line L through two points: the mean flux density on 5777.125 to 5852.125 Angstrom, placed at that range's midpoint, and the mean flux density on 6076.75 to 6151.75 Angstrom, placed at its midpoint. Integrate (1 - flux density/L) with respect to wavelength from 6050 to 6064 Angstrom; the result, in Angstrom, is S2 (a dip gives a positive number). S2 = 0.4 Angstrom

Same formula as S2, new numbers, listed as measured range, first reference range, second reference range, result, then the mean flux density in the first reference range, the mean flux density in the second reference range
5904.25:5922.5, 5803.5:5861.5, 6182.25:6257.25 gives 4.66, 29.6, 21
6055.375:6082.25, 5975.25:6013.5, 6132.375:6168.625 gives -3.08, 27.1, 29.1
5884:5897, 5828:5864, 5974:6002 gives 7.74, 28.6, 26.7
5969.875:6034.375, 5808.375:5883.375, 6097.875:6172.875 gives 2.20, 27.3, 30.1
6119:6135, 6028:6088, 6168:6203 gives -2.99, 31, 22.9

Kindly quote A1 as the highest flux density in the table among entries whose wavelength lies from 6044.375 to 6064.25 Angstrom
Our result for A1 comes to 32.69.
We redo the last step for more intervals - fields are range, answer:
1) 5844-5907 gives 30.44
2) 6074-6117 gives 35.59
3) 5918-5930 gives 22.25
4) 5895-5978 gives 26.14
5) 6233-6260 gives 22.49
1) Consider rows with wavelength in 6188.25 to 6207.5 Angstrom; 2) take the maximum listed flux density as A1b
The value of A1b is 24.8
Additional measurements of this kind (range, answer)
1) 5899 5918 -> 21.57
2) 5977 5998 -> 28.39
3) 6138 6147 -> 35.25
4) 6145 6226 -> 35.02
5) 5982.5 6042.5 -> 30.68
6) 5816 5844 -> 31.02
